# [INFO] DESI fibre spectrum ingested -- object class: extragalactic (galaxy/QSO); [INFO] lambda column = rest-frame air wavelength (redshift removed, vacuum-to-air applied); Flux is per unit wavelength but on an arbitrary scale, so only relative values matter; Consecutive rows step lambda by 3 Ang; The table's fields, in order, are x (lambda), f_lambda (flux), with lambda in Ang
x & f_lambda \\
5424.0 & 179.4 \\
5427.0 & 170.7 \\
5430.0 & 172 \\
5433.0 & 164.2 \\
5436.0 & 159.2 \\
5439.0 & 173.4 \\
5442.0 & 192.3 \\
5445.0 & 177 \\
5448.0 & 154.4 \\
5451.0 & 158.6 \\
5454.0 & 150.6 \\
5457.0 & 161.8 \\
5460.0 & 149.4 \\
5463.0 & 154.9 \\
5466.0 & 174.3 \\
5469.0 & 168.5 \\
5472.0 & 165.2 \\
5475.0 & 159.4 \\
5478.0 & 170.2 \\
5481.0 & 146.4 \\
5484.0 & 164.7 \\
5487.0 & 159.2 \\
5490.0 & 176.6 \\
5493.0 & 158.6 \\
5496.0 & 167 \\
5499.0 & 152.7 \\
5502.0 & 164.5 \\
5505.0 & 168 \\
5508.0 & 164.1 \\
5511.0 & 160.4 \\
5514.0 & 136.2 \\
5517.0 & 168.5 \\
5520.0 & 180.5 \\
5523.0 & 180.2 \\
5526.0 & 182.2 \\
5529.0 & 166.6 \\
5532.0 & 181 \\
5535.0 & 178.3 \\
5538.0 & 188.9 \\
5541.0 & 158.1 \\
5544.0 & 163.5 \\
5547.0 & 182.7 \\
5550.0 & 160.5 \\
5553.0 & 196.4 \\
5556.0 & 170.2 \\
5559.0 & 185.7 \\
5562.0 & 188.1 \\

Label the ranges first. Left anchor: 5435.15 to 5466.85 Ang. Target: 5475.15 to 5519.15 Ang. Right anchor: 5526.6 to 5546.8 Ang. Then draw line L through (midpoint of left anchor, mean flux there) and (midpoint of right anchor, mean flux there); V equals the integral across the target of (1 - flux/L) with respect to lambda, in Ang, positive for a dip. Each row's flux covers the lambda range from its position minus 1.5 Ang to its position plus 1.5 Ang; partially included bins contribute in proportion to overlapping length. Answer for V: 2.04 Ang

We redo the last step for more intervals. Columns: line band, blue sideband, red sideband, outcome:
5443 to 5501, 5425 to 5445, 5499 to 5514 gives 1.5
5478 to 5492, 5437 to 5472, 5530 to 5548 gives 0.5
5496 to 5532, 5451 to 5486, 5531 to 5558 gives 0.6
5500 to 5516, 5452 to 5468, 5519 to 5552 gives 1.0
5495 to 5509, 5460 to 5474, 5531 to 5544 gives 0.5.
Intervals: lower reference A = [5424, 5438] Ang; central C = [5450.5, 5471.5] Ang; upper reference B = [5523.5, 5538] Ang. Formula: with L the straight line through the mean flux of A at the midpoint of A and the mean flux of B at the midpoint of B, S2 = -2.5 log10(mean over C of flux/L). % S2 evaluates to 0.07 mag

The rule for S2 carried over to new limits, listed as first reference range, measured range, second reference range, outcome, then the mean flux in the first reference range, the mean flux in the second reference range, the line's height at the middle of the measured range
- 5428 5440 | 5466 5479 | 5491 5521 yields -0.01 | 167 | 162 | 164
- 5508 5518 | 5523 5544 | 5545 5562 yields -0.05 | 156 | 179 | 168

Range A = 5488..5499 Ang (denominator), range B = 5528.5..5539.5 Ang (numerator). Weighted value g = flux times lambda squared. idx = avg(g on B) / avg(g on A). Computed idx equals 1.11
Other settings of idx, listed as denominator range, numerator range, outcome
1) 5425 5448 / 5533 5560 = 1.07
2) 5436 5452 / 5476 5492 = 0.97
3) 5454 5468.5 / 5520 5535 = 1.14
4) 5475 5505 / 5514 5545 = 1.08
